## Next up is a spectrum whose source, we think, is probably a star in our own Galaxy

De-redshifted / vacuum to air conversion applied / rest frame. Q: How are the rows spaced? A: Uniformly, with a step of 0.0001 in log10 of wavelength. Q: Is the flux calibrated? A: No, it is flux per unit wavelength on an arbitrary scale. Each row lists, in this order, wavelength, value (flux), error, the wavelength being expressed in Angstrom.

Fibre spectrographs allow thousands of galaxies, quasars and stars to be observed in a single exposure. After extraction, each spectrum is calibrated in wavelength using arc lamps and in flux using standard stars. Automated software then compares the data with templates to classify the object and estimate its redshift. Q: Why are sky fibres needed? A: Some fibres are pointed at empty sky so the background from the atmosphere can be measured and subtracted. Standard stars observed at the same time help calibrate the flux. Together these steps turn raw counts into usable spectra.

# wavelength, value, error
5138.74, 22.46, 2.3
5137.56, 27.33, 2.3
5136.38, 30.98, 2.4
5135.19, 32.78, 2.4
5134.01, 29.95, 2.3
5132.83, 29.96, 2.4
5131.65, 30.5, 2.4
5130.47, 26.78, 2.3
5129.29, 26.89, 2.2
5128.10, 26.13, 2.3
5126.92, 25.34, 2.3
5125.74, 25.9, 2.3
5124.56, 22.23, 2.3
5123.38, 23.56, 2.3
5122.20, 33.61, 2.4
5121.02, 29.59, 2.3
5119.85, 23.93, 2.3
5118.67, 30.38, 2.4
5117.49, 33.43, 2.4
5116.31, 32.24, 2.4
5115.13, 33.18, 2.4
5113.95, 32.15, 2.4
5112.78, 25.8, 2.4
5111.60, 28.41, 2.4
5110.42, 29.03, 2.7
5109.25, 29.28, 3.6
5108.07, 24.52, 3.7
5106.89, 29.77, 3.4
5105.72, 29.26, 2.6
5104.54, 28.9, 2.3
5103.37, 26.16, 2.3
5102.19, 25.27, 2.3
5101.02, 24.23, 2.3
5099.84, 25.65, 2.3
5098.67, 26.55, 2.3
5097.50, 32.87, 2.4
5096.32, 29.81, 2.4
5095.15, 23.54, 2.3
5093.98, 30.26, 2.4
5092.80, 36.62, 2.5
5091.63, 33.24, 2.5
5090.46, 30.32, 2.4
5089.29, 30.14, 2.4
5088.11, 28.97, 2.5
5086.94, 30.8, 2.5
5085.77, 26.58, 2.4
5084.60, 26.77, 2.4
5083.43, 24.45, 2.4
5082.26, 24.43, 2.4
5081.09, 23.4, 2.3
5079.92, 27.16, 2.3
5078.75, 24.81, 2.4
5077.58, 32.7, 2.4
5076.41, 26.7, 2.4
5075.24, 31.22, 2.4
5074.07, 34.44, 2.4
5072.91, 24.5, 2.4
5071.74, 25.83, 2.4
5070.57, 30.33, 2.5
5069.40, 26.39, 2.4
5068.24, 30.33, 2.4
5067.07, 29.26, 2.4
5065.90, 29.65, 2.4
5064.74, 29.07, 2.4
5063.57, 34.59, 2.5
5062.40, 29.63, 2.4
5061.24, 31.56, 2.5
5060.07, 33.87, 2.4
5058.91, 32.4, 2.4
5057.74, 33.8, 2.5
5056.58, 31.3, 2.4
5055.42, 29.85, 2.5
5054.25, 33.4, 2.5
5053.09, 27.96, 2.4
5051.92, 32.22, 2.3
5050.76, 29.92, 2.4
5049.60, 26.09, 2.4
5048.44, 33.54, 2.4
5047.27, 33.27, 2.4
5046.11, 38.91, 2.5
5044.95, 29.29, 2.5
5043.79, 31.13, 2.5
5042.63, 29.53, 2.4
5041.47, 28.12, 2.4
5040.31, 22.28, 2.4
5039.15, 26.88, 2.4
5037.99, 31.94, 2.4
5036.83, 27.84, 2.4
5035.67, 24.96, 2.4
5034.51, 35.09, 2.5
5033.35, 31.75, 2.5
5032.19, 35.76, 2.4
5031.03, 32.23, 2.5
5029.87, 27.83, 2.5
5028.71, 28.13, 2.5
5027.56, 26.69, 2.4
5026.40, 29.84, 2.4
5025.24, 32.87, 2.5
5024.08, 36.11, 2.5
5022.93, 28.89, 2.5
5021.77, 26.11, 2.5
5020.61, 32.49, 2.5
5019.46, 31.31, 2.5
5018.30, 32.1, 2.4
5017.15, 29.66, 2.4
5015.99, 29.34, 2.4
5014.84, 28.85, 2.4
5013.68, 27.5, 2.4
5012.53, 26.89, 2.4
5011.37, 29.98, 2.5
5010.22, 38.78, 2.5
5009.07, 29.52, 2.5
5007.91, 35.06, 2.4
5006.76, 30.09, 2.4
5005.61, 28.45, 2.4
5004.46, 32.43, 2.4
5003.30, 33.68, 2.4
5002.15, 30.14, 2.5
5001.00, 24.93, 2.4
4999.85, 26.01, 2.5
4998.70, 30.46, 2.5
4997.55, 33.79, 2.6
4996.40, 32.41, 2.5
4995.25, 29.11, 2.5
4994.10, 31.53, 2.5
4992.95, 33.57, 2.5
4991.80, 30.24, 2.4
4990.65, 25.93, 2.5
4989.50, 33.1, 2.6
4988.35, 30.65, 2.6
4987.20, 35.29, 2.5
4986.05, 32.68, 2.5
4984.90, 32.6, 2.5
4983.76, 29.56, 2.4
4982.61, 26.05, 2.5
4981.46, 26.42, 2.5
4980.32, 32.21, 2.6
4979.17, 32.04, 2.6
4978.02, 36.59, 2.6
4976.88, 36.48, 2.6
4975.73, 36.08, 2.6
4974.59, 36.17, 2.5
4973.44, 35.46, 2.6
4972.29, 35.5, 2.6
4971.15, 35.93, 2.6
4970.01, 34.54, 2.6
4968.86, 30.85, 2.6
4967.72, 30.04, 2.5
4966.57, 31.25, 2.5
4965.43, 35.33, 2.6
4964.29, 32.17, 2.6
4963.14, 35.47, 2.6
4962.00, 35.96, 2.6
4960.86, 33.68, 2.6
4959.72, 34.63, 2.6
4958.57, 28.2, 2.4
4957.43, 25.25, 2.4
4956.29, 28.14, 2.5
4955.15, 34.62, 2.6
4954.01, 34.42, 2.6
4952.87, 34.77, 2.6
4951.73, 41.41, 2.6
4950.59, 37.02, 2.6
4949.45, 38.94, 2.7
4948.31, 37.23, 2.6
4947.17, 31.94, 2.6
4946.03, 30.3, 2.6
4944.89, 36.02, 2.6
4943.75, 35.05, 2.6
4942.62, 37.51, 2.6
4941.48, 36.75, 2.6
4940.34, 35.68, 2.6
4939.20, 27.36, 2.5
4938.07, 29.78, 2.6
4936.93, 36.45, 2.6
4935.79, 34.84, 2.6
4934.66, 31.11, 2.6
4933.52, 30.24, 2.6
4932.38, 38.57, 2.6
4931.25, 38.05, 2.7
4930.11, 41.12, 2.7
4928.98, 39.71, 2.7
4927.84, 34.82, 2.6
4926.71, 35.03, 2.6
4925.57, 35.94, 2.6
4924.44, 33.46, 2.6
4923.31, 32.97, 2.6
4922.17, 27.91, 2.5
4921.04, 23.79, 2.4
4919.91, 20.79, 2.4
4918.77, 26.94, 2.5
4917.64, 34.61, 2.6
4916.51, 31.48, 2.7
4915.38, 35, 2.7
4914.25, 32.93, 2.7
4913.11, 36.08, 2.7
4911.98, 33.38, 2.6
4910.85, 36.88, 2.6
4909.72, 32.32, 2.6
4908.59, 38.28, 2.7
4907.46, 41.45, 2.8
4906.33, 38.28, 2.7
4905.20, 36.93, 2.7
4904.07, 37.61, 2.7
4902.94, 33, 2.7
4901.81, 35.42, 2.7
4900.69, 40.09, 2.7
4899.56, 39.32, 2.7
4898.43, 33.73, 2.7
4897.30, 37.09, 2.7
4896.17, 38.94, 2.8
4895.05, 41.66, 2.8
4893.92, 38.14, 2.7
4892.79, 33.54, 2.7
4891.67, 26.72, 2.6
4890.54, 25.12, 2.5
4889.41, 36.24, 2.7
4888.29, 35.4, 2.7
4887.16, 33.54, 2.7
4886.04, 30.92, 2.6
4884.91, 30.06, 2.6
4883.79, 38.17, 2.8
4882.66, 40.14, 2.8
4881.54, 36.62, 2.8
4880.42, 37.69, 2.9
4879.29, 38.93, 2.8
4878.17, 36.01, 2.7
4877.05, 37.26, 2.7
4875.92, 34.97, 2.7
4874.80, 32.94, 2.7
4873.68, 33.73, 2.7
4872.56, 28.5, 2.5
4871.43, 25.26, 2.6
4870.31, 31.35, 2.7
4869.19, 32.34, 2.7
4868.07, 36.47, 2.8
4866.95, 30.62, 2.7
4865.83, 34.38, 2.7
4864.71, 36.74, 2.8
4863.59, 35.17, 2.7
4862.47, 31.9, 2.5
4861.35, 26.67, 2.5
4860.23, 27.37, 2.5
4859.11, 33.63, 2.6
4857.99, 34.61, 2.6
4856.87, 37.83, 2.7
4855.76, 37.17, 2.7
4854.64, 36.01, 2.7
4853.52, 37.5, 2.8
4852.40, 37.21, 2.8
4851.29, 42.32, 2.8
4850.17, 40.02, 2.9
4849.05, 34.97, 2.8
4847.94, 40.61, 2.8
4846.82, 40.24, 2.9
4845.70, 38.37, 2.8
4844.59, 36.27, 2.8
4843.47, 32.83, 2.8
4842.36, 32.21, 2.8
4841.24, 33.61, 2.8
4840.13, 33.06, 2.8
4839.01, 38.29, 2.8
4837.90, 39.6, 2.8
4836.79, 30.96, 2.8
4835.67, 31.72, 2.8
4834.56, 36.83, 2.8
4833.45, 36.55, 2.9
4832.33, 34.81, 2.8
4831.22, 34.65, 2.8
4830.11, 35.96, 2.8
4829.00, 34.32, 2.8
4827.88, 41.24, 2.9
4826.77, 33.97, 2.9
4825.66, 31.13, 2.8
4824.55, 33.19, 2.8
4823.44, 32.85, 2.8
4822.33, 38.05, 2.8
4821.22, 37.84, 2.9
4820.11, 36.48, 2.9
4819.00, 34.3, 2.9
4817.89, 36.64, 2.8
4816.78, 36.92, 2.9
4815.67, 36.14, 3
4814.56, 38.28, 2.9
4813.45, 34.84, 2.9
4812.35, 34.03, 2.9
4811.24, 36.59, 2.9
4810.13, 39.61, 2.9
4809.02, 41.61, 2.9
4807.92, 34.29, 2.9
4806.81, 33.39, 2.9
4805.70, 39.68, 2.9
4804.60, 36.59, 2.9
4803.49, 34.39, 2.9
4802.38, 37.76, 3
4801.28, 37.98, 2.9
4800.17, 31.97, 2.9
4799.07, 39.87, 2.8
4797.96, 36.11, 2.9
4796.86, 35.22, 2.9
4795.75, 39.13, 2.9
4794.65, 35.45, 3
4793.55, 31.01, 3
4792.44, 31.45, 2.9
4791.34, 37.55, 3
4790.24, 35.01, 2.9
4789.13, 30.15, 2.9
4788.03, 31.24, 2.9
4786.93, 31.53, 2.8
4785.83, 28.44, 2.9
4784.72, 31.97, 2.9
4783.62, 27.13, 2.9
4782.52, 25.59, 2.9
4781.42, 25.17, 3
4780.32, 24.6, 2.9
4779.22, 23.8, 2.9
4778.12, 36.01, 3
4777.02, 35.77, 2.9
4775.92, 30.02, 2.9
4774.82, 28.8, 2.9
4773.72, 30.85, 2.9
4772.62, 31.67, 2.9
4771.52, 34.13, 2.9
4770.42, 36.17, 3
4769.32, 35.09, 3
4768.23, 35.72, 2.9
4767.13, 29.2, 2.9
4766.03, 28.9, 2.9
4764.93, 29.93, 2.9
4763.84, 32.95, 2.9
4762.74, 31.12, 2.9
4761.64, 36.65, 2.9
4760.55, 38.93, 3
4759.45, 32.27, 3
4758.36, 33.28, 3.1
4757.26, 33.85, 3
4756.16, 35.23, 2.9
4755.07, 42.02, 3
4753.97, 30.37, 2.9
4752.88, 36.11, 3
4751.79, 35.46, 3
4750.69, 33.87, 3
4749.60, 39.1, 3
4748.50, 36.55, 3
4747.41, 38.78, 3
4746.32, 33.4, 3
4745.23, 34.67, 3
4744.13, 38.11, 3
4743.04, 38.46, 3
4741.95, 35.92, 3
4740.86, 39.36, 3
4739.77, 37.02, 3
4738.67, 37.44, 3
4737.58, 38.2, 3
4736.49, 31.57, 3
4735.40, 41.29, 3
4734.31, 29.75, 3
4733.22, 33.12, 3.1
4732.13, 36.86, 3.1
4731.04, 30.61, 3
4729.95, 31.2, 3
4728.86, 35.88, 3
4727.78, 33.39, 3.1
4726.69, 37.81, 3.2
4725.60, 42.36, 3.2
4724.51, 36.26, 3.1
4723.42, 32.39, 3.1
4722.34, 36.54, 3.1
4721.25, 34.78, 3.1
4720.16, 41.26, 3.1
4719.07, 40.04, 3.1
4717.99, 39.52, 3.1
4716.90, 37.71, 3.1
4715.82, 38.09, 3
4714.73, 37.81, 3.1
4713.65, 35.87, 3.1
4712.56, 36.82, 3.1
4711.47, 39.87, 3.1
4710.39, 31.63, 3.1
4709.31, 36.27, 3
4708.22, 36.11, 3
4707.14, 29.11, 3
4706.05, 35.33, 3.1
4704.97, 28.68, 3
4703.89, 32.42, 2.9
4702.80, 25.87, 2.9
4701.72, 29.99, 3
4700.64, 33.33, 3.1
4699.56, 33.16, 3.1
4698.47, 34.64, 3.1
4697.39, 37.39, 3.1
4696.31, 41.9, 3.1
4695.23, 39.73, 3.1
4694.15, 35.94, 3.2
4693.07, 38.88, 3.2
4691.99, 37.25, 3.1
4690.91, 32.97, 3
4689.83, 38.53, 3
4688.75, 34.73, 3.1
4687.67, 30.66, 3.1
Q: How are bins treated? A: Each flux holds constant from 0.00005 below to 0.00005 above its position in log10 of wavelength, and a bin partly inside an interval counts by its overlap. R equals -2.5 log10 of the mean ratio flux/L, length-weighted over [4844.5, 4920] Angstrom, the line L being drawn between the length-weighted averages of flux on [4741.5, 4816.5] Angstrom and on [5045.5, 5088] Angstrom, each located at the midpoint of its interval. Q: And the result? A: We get -0.08 mag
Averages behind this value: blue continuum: 34.1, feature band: 35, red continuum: 29.7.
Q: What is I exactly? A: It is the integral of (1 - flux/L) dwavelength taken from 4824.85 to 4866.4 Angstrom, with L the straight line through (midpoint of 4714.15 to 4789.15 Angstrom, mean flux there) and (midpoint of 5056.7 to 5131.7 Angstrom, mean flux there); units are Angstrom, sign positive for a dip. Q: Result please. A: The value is -3.4 Angstrom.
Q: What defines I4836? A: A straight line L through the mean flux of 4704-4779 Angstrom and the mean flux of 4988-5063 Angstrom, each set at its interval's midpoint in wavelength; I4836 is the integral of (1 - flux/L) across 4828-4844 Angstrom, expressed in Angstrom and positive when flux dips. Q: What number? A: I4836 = -0.6 Angstrom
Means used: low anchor 35.1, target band 34.8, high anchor 30.6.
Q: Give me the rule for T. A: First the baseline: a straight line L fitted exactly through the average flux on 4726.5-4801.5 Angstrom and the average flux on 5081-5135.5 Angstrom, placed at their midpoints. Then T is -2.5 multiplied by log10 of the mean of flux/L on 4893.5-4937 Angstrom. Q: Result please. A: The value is -0.12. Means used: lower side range 33.8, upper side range 28.4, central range 35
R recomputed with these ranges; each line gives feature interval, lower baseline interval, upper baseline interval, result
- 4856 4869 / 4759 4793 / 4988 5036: -0.071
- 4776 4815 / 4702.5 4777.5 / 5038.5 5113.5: 0.008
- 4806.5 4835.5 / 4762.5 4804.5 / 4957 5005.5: -0.114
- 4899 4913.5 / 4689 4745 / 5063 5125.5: -0.148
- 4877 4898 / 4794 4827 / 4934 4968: -0.015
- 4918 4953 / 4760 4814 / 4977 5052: -0.078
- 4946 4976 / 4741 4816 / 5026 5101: -0.090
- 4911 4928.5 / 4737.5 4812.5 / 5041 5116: 0.003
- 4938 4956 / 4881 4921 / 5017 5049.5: -0.058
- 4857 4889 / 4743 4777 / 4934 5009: -0.010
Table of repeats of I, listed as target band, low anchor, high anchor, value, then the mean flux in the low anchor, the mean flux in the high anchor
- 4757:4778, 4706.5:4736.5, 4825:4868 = 1.6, 35.9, 35.3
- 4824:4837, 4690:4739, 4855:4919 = 0.1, 35.5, 34.6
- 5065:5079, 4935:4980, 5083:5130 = 0.4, 34.1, 28.4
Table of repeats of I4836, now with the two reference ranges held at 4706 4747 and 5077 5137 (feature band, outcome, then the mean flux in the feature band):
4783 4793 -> 0.9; 31.6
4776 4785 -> 1.6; 28.7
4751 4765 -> 0.3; 34.6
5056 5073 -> -0.6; 30.3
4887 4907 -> -1.8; 35.7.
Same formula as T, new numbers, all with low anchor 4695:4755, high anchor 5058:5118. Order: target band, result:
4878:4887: -0.10 mag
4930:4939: -0.08 mag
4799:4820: -0.07 mag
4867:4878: 0.01 mag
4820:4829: -0.05 mag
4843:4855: -0.14 mag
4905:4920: -0.07 mag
